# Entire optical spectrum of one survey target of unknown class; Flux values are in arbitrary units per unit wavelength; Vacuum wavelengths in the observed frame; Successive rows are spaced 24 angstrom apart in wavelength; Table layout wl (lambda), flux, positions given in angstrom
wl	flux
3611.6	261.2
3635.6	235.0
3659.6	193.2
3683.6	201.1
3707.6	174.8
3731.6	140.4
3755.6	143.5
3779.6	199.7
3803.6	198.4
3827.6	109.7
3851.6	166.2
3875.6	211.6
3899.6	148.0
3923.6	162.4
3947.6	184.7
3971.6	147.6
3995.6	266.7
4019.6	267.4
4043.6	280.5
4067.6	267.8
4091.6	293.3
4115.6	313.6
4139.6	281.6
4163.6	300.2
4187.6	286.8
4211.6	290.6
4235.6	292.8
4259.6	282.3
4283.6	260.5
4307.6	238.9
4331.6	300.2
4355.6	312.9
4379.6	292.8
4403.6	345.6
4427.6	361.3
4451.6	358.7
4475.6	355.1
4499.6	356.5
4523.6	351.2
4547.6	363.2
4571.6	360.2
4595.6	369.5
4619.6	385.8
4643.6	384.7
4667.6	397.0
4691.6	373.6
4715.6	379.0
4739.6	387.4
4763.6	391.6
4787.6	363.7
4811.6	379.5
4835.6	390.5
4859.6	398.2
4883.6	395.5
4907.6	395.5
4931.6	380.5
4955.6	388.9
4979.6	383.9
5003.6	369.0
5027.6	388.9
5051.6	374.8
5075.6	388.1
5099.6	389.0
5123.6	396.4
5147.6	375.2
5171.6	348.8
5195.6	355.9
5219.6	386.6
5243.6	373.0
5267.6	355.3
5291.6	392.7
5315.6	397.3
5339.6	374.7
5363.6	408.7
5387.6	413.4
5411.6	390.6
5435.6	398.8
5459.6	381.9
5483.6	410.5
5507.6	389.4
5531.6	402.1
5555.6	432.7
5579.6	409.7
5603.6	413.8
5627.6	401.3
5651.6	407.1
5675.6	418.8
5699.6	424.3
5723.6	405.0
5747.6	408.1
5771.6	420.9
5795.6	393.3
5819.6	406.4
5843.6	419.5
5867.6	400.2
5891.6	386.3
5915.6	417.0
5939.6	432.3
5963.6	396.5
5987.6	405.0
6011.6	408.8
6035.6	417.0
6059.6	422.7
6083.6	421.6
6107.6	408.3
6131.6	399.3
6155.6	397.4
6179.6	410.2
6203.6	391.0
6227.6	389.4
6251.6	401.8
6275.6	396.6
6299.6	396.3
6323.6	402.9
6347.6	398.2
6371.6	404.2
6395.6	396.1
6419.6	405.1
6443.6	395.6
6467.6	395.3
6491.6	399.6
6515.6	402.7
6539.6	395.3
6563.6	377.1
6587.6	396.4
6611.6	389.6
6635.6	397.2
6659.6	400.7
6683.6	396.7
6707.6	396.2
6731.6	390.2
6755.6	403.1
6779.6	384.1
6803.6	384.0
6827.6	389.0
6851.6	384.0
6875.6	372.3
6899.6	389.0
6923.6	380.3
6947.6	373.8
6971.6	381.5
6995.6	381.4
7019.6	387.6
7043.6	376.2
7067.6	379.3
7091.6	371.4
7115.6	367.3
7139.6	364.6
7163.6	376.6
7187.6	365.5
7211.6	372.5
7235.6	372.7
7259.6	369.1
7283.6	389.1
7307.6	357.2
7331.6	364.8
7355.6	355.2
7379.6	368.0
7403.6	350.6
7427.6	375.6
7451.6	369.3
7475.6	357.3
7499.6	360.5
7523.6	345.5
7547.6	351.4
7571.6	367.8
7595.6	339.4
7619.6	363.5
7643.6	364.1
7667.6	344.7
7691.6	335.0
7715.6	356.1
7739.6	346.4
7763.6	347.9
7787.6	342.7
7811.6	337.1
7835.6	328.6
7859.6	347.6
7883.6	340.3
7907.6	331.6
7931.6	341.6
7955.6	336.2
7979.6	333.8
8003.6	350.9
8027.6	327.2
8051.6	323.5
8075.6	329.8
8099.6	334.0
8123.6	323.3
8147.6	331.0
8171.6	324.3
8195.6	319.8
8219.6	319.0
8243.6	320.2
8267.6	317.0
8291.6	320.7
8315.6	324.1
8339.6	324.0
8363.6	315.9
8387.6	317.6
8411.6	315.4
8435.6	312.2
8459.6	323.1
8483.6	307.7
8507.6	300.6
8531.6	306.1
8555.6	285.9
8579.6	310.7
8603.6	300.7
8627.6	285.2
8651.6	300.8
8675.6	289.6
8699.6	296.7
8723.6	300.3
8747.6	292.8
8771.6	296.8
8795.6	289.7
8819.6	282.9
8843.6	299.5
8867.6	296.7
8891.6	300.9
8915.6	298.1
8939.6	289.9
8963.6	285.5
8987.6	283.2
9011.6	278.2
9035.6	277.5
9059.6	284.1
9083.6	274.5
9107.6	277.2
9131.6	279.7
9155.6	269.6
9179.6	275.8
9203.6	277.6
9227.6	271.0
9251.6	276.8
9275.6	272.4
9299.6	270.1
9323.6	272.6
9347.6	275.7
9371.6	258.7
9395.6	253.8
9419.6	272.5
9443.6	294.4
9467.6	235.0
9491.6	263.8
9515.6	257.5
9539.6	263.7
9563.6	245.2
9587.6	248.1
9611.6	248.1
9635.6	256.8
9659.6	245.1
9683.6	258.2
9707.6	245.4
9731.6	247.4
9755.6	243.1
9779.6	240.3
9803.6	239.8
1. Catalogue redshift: 0.000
